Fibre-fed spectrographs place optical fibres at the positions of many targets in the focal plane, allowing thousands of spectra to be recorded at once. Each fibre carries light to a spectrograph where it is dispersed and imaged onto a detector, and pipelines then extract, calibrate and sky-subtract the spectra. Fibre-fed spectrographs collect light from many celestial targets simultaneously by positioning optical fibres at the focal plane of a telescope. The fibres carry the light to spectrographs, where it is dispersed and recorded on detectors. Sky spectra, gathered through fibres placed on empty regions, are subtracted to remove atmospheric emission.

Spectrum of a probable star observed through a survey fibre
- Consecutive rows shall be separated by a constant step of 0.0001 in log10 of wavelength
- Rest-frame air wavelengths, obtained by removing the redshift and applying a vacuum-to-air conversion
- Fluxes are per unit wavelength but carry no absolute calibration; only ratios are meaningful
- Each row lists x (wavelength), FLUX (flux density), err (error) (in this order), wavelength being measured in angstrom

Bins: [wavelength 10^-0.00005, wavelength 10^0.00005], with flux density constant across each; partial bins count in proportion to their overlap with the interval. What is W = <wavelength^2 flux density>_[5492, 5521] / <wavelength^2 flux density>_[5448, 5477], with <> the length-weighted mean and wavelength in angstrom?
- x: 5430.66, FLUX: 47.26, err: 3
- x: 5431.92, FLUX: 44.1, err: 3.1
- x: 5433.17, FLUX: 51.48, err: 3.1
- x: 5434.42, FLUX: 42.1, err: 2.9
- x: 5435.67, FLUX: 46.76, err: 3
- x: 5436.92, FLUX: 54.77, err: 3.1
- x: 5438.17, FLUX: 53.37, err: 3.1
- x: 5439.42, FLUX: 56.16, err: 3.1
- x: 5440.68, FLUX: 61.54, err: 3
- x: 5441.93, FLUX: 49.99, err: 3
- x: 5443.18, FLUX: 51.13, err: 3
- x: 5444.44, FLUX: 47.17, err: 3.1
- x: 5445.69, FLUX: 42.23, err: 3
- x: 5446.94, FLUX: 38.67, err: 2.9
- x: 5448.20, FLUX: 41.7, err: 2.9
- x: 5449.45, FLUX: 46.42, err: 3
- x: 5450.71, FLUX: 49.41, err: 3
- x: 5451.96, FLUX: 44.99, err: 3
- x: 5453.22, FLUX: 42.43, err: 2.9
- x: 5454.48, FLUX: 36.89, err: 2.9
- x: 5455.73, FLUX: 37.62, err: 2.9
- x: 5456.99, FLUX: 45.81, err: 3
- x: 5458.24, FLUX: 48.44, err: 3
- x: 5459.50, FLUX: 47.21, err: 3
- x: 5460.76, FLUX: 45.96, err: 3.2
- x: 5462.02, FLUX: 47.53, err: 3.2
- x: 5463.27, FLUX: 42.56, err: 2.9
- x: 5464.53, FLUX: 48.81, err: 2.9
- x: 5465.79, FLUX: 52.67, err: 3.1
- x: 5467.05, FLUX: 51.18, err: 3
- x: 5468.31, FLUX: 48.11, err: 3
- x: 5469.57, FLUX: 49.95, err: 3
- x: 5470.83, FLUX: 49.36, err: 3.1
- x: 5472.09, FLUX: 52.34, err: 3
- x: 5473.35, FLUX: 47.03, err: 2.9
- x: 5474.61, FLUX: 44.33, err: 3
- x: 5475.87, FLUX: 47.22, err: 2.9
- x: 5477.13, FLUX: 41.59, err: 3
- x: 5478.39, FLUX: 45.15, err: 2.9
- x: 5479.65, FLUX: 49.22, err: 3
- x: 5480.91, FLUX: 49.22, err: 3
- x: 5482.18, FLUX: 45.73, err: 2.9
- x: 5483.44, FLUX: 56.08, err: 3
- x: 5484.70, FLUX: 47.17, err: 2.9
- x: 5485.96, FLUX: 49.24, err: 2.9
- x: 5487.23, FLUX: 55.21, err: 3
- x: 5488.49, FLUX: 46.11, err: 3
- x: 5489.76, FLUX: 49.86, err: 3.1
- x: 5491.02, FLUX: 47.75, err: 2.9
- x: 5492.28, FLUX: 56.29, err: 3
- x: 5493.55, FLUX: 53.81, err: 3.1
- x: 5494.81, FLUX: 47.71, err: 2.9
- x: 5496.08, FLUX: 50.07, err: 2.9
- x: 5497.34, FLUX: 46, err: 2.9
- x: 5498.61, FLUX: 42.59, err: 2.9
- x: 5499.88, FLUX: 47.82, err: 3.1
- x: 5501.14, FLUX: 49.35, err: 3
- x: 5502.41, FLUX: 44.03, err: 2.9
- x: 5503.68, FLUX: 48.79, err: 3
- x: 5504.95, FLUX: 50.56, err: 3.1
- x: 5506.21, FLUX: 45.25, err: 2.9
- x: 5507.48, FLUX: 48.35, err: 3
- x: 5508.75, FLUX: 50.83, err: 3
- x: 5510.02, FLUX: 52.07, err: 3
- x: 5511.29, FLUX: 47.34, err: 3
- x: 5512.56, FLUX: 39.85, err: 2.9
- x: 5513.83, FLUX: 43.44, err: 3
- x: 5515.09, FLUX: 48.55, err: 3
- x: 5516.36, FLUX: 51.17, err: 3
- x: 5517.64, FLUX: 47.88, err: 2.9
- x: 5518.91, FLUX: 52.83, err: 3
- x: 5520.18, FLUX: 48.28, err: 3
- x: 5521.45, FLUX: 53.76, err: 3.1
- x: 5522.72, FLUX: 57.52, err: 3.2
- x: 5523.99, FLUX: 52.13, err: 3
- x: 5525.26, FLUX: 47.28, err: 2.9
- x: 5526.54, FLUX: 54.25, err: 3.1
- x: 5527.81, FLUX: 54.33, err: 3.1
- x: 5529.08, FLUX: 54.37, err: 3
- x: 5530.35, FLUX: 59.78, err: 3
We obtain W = 1.06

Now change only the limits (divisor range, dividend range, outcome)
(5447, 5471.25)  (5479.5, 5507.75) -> 1.08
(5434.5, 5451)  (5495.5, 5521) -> 1.00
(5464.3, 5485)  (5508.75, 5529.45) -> 1.05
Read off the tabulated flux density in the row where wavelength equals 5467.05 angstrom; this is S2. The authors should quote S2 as 51.18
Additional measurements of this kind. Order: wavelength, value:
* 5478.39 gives 45.15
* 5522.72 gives 57.52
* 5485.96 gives 49.24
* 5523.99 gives 52.13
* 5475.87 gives 47.22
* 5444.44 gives 47.17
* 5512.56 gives 39.85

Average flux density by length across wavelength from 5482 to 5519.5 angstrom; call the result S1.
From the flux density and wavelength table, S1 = 48.8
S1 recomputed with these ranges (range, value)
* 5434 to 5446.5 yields 50.5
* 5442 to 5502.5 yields 47.3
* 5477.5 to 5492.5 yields 49.4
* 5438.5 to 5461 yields 46.4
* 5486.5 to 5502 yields 49.3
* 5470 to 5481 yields 47.3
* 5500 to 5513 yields 47.8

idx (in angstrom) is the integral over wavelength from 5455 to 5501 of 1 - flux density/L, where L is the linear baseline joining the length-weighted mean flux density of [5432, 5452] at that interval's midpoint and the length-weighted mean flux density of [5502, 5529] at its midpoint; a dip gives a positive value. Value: 0.9 angstrom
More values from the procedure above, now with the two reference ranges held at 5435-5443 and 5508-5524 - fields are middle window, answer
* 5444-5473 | 3.6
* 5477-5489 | 0.6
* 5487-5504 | 0.6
